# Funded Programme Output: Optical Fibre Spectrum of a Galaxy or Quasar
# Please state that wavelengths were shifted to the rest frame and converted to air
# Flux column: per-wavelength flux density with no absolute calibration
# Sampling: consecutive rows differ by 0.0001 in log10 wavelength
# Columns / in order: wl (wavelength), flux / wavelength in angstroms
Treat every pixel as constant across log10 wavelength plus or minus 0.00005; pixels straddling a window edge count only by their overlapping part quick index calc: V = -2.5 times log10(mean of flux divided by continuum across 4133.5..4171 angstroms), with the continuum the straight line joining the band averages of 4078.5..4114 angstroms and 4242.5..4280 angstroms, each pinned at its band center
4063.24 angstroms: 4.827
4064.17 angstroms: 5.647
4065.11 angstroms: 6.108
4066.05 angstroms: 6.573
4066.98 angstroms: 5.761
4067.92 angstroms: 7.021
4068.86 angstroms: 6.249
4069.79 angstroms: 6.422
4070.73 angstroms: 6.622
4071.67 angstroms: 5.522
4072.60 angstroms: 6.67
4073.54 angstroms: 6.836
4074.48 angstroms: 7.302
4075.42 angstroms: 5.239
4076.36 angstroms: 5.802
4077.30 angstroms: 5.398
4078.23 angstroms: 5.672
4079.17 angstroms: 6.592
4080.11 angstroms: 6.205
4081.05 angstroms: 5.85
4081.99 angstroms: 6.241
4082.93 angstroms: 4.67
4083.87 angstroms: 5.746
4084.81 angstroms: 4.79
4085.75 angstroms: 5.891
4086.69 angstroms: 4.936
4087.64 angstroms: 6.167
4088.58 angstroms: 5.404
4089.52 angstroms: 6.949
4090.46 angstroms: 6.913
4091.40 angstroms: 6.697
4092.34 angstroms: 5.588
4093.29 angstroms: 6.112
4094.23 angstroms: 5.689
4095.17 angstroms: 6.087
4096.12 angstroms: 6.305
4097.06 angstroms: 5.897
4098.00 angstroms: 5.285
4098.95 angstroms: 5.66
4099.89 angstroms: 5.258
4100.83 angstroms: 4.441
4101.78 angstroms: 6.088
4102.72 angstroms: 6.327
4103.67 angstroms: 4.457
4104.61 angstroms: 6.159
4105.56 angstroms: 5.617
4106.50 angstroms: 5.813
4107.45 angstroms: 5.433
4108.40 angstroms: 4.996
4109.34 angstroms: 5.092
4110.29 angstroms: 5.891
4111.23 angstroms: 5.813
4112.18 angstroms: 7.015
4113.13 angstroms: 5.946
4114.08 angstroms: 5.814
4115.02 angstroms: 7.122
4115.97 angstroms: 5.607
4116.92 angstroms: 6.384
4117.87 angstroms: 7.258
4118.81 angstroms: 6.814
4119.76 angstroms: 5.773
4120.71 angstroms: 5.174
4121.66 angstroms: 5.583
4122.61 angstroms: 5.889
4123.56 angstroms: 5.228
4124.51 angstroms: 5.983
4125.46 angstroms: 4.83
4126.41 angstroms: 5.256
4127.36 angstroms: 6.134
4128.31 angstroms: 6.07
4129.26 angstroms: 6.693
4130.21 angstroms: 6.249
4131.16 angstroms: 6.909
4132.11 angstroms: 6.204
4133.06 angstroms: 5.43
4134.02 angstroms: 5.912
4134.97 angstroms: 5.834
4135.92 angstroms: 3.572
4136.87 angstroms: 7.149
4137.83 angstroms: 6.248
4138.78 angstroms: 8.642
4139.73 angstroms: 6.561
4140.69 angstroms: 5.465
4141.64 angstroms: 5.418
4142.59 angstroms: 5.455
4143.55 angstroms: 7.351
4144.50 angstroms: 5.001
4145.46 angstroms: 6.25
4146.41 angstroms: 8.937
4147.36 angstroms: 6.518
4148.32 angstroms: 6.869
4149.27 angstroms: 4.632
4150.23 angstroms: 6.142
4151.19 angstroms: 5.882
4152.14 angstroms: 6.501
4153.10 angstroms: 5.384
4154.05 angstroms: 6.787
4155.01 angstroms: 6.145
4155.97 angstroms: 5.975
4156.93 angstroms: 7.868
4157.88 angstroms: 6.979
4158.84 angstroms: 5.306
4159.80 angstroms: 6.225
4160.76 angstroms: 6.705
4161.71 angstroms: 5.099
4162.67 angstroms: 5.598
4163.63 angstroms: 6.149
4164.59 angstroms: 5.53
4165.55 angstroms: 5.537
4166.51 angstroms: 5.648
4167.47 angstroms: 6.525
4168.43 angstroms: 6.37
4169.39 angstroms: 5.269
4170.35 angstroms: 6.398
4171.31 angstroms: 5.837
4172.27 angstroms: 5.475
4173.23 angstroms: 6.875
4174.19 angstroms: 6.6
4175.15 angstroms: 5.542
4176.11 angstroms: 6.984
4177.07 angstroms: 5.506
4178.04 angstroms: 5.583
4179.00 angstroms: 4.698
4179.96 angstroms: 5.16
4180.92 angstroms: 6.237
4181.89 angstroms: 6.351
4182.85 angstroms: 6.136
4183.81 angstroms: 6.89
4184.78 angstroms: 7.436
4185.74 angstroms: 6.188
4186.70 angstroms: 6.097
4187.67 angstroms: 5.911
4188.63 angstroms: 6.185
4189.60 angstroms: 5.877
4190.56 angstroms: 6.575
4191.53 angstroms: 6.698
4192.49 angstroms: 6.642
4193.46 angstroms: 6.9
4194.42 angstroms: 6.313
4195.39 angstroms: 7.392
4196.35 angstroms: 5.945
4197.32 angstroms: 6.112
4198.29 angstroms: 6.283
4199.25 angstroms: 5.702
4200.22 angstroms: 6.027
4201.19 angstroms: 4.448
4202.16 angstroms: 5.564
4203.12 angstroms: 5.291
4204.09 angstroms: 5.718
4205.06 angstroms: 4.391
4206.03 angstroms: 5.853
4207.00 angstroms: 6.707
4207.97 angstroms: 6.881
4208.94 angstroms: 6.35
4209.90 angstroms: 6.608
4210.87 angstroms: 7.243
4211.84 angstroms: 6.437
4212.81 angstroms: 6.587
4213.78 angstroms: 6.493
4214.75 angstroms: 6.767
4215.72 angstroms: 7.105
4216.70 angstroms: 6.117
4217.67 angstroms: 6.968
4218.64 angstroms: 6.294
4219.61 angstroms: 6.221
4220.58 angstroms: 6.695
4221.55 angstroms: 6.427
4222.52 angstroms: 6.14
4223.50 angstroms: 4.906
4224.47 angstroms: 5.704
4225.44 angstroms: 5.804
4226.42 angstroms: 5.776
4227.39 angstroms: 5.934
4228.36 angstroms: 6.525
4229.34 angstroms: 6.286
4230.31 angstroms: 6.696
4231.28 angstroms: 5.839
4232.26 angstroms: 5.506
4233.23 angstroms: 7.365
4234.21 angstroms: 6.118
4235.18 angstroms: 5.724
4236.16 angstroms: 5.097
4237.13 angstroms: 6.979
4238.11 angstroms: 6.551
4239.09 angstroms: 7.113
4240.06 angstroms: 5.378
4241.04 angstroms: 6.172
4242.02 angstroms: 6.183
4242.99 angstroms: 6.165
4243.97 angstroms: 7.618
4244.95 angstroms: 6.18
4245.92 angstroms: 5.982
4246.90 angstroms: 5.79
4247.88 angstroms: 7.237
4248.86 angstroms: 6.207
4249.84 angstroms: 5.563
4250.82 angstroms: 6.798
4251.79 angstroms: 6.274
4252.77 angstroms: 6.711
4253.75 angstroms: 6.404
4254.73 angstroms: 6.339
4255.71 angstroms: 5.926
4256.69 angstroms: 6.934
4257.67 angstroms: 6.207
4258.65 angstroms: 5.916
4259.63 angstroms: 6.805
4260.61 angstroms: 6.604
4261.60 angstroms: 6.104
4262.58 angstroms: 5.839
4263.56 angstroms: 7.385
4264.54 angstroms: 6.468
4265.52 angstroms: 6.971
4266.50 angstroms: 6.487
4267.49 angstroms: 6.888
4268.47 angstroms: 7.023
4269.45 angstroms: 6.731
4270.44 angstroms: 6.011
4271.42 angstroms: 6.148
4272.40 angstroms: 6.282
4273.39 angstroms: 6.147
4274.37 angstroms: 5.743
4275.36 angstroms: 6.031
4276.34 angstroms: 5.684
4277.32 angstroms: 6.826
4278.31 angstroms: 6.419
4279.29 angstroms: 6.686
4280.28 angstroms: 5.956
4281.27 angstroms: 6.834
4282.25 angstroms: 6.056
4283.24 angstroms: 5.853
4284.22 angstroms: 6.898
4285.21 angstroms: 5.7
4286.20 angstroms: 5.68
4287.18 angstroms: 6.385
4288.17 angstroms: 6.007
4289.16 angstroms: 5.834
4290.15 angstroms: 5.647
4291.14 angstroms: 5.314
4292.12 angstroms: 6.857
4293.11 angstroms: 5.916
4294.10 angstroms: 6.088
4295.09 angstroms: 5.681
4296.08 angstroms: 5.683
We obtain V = -0.027 mag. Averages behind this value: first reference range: 5.78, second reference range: 6.41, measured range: 6.15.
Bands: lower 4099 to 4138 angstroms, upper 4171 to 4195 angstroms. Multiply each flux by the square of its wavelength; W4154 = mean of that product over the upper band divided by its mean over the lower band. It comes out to 1.1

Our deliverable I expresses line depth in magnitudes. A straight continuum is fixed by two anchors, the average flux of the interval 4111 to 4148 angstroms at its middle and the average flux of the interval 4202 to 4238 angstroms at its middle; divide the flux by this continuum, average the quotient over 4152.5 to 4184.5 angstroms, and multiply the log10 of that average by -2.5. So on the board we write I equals 0.02 mag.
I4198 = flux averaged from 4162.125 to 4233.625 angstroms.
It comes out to 6.14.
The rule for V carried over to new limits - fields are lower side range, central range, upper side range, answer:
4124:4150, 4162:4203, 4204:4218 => 0.044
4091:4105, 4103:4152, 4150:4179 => -0.025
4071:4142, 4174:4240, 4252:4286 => 0.002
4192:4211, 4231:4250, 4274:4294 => -0.025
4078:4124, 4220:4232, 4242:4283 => 0.038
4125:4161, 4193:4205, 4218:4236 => 0.038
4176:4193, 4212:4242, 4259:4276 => 0.010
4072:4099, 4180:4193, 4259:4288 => -0.032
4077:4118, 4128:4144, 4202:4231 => -0.040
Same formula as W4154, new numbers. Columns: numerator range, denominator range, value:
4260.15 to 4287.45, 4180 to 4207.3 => 1.08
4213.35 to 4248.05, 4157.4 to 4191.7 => 1.06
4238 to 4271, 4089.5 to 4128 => 1.18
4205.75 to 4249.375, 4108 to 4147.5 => 1.09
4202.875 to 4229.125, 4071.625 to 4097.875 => 1.11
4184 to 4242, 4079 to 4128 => 1.13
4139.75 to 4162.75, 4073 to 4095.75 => 1.08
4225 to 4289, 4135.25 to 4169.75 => 1.08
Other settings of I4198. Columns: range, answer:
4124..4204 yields 6.11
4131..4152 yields 6.19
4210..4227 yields 6.34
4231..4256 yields 6.28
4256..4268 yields 6.54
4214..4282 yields 6.33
